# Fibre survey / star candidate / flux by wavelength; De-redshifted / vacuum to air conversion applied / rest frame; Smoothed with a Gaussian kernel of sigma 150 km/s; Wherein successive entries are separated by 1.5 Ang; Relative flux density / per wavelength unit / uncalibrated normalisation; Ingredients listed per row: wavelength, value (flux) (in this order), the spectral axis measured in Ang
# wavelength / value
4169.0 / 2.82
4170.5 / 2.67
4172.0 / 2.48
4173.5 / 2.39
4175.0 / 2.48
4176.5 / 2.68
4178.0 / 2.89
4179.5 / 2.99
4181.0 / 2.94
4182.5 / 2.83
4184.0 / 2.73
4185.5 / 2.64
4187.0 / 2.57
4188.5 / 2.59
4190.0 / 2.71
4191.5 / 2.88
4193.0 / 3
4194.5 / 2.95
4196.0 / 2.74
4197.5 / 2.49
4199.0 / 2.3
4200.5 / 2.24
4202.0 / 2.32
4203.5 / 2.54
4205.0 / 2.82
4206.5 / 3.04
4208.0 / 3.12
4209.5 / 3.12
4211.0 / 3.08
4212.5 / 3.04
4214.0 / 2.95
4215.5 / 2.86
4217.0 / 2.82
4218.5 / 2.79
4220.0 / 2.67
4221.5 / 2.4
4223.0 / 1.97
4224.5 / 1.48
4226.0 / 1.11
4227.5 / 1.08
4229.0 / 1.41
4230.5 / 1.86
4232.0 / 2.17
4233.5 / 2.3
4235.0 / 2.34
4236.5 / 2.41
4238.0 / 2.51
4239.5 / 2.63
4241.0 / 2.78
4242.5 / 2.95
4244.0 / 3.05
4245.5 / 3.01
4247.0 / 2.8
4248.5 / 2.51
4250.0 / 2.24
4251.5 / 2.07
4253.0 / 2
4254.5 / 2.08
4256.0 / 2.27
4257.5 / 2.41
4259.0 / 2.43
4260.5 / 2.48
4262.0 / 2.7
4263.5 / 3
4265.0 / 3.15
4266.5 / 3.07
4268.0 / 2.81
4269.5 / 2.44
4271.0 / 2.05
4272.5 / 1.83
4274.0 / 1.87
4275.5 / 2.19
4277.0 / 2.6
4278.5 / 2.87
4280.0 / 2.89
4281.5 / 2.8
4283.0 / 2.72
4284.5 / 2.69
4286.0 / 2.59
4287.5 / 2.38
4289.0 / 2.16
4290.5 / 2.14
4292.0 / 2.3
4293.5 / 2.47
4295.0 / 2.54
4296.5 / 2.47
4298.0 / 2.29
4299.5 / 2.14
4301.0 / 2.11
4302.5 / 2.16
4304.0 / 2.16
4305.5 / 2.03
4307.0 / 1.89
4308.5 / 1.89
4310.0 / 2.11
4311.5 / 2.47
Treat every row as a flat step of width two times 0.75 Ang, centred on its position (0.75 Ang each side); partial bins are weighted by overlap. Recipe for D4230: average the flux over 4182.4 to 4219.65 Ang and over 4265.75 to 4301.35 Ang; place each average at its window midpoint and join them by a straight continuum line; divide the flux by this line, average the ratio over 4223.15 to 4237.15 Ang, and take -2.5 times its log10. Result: 0.42 mag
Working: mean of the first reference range 2.76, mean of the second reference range 2.44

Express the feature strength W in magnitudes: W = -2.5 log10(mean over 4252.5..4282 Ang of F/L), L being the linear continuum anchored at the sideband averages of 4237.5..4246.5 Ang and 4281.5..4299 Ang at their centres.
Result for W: 0.05 mag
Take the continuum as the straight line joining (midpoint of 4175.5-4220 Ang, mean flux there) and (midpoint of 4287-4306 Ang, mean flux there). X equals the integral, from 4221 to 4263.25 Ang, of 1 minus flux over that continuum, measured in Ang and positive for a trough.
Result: 4.4 Ang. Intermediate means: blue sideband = 2.78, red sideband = 2.26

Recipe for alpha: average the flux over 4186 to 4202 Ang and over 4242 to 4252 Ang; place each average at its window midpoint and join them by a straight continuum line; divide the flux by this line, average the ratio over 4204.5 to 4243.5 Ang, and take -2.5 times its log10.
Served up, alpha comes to 0.09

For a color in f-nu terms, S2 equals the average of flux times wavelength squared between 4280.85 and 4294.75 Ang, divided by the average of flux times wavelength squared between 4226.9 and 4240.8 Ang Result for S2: 1.2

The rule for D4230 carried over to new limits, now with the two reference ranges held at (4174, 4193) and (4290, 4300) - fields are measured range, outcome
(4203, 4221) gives -0.100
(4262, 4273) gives -0.084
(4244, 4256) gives 0.039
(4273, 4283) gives -0.056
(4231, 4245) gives -0.007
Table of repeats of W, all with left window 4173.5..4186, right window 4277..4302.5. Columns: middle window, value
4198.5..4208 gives 0.04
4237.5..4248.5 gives -0.09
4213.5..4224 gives 0.02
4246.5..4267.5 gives 0.02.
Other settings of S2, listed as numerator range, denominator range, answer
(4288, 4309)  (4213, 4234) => 1.07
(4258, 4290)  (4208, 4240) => 1.11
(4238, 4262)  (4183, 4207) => 0.97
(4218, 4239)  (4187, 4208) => 0.77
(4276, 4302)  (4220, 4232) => 1.48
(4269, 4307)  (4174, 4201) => 0.91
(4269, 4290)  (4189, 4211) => 0.92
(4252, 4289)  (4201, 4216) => 0.90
